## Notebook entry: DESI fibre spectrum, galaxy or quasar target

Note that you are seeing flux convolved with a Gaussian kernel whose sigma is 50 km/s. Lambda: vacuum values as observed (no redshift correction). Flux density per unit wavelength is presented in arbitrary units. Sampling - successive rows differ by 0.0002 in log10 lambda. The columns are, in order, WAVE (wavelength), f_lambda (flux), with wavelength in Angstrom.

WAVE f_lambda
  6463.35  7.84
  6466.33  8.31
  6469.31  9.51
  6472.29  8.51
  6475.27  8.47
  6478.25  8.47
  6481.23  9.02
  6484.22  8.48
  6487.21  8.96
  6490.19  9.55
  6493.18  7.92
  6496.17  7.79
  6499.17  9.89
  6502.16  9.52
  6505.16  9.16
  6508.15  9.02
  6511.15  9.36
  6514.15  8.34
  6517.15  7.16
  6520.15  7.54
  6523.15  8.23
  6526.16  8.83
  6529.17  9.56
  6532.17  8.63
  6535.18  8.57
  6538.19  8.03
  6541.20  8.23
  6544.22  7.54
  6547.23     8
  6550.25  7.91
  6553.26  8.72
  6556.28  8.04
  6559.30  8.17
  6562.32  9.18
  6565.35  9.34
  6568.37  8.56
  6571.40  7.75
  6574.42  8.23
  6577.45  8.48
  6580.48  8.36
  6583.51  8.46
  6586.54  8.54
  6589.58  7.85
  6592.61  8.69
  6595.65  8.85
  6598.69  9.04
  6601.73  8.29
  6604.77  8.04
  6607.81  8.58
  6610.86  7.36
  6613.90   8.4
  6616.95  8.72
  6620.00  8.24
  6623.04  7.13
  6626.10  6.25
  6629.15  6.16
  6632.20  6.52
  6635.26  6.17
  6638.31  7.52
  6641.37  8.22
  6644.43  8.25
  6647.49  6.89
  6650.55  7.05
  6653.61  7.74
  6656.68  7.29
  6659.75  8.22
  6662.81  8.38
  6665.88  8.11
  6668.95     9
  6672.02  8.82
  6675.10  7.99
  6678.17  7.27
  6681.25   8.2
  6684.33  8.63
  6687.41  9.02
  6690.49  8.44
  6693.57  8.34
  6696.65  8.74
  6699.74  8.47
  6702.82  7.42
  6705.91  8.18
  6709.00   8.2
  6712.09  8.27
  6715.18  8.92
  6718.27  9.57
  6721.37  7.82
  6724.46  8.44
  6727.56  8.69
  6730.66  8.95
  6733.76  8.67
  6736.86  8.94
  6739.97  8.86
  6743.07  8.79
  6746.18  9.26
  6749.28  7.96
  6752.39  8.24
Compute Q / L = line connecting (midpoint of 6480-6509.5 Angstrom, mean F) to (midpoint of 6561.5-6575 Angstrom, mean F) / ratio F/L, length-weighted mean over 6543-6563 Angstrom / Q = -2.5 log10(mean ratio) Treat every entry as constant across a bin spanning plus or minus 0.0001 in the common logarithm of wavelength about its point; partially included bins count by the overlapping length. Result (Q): 0.06 mag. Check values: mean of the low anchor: 8.93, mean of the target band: 8.2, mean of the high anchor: 8.61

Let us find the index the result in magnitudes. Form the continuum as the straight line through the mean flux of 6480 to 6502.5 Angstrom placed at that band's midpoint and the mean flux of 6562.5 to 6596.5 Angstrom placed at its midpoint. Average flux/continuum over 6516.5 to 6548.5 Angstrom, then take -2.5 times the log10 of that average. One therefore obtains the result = 0.06 mag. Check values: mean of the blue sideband 8.86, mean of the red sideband 8.48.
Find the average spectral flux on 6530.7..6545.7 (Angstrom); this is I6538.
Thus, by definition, 8.2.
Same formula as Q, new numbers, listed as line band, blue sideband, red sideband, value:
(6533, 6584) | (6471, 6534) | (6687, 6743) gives 0.04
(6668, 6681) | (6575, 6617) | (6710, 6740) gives 0.04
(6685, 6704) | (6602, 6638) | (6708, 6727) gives -0.02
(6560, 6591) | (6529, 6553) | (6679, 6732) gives -0.02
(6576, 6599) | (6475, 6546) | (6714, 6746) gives 0.02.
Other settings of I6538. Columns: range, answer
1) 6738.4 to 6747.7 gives 8.96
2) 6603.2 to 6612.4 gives 8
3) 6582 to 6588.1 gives 8.49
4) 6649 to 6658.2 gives 7.36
